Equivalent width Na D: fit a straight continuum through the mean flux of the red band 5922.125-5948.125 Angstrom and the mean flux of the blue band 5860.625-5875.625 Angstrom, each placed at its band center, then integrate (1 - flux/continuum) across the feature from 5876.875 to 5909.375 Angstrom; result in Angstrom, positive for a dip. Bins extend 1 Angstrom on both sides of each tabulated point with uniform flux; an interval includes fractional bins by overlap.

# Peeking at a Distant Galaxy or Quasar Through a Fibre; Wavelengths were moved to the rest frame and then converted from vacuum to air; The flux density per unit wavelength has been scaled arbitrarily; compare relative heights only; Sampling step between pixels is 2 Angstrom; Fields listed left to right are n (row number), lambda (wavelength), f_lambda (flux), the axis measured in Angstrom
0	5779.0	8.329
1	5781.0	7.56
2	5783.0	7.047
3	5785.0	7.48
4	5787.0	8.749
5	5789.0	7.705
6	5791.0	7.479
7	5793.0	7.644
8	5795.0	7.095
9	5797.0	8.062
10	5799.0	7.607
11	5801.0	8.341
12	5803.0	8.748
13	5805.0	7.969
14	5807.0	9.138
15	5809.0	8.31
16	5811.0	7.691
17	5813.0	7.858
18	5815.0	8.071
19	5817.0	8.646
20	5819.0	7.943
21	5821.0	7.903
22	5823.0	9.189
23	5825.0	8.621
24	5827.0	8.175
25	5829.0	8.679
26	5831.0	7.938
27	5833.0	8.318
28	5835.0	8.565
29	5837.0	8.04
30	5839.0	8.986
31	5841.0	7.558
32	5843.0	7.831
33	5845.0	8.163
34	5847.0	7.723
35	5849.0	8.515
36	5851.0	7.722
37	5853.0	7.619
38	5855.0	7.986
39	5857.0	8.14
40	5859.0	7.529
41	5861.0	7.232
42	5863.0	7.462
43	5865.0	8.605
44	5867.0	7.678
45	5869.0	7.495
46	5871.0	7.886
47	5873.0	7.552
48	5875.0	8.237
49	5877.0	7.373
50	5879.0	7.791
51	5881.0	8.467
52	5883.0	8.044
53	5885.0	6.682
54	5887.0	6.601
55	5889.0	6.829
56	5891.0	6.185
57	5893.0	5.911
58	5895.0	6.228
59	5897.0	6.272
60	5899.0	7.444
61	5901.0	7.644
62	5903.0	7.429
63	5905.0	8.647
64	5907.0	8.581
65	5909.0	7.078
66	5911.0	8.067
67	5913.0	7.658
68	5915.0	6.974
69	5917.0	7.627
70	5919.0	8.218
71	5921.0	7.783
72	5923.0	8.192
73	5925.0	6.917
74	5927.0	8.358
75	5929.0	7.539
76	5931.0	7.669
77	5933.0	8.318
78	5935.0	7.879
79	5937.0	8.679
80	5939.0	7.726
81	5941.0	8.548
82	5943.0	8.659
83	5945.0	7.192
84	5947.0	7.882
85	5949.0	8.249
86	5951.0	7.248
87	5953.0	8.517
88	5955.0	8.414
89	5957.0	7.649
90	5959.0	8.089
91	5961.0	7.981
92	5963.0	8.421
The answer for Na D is 2.5 Angstrom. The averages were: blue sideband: 7.78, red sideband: 7.97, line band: 7.25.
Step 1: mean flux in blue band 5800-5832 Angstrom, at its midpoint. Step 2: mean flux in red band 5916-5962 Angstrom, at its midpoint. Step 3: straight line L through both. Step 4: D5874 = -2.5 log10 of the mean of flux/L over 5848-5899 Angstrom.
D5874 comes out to 0.10 mag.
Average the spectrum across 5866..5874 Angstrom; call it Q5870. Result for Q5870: 7.65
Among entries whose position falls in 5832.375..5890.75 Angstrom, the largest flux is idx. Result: 8.986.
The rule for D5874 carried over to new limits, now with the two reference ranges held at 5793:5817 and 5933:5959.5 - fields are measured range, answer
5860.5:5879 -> 0.05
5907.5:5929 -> 0.05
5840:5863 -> 0.04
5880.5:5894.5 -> 0.17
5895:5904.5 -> 0.13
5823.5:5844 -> -0.03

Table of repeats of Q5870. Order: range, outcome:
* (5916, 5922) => 7.88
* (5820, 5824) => 8.55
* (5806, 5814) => 8.25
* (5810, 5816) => 7.87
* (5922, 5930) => 7.75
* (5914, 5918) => 7.3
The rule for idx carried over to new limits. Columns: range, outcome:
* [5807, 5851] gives 9.189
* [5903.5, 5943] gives 8.679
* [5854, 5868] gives 8.605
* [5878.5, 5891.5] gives 8.467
